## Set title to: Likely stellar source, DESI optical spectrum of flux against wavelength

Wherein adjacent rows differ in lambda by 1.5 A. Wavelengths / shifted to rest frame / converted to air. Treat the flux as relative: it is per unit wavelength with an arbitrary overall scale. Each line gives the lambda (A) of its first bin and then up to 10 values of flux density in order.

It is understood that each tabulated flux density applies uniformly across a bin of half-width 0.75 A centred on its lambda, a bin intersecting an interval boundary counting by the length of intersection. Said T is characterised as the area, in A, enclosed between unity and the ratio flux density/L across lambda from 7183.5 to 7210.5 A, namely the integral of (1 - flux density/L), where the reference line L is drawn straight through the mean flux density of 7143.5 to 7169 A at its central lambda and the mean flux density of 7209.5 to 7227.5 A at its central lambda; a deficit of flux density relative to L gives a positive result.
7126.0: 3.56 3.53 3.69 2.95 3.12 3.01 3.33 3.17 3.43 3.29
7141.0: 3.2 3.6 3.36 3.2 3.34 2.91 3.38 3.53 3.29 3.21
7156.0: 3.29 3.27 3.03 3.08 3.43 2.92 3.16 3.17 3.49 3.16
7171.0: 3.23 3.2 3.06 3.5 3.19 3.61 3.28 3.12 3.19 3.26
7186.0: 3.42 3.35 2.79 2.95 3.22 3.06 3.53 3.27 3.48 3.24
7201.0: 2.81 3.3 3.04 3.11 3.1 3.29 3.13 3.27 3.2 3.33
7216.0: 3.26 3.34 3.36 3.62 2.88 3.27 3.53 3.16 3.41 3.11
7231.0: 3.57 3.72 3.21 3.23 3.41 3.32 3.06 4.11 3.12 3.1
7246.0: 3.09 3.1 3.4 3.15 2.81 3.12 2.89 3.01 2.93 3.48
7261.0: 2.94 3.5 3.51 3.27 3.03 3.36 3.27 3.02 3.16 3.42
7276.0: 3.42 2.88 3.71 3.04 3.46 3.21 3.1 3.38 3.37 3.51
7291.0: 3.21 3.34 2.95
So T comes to 0.7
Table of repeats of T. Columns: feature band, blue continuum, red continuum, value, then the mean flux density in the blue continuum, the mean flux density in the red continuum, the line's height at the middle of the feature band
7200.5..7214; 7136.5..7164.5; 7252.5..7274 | 0.3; 3.26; 3.18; 3.22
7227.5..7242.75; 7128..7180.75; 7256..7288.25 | -0.7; 3.26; 3.25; 3.25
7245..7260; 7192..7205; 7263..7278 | 0.7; 3.21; 3.24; 3.24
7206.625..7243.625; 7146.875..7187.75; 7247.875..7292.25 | -1.0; 3.25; 3.23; 3.24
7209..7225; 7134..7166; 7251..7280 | -0.3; 3.26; 3.19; 3.22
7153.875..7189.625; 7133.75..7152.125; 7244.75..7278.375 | 0.5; 3.3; 3.17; 3.27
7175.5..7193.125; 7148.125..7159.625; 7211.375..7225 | 0.3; 3.25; 3.3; 3.27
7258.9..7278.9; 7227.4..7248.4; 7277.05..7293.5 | 0.2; 3.33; 3.29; 3.31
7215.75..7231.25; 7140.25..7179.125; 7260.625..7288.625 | -0.2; 3.26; 3.27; 3.27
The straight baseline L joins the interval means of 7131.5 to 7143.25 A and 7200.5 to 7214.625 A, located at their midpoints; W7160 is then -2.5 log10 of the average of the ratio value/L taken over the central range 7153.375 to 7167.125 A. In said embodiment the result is 0.02 mag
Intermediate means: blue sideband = 3.27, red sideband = 3.16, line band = 3.18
